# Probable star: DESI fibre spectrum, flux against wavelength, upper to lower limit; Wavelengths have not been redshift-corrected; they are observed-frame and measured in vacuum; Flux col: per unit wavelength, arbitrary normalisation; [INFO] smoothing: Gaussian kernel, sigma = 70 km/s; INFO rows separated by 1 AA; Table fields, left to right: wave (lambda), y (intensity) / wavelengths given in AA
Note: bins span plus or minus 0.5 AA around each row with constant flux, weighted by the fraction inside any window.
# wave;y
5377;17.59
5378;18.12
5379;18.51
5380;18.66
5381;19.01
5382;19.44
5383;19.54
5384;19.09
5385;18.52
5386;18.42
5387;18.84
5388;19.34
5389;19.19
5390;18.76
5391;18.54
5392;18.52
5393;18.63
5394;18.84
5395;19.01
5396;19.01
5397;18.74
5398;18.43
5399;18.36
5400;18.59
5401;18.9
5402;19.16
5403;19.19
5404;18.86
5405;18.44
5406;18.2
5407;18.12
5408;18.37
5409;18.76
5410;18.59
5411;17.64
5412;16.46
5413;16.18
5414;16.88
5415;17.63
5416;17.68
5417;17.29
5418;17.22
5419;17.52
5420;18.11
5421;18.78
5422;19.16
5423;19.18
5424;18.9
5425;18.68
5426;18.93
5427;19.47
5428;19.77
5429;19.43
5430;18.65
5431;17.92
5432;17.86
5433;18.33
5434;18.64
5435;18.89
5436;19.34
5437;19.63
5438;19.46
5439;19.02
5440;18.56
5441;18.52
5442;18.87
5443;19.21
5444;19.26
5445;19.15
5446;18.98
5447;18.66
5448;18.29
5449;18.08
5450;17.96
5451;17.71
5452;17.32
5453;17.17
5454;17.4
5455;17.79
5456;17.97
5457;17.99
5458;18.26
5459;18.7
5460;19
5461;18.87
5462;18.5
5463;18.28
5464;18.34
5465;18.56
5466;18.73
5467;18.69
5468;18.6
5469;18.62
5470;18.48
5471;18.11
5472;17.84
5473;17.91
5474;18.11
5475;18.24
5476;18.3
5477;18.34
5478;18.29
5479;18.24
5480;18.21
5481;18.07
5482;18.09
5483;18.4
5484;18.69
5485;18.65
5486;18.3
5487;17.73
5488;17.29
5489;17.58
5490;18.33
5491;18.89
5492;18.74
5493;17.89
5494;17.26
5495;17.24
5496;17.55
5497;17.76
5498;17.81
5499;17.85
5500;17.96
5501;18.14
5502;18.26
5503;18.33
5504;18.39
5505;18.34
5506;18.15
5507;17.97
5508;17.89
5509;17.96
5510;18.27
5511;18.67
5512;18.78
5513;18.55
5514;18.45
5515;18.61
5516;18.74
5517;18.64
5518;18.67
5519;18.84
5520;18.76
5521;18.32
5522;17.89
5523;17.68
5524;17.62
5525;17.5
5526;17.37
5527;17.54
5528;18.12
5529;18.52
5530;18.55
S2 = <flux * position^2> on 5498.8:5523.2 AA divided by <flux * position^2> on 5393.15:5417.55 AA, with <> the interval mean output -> 1.05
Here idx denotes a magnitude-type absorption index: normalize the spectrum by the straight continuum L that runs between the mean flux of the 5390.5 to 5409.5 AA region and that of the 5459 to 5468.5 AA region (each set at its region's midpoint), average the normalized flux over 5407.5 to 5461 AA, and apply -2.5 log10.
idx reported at 0.02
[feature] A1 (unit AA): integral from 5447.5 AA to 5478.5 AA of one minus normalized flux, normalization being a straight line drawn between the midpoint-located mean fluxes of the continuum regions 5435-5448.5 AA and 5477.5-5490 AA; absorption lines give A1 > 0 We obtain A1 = 0.6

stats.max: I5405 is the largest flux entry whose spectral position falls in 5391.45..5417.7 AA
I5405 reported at 19.19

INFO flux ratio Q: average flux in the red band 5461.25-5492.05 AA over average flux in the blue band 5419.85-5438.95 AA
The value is 1.0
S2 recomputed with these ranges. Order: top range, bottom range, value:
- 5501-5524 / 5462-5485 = 1.02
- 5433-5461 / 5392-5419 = 1.03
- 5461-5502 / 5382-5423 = 1.02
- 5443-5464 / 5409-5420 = 1.07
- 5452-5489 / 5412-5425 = 1.04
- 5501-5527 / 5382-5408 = 1.02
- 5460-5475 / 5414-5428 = 1.02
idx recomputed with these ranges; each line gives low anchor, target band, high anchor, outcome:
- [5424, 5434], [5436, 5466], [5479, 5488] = 0.004 mag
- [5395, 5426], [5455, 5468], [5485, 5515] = -0.018 mag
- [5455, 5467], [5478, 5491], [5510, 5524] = 0.017 mag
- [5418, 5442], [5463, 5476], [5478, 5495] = -0.001 mag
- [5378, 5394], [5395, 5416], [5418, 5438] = 0.034 mag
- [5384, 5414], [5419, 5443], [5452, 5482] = -0.028 mag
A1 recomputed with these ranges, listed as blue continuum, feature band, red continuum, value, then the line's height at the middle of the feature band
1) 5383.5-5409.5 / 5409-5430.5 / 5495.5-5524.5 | 0.48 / 18.6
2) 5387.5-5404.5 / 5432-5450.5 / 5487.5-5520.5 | -0.23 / 18.6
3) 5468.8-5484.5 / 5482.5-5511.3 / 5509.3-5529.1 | 0.28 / 18.3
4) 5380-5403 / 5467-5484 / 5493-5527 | 0.06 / 18.3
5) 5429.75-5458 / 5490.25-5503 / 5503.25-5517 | 0.29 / 18.4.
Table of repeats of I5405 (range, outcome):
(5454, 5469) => 19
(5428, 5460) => 19.77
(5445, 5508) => 19.15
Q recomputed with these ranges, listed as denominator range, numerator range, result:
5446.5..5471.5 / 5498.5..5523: 1.01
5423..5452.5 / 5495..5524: 0.97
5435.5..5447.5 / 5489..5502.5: 0.94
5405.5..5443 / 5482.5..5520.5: 0.99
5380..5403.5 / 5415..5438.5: 0.99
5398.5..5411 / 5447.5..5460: 0.96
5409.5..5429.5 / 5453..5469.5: 1.01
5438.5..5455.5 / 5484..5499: 0.98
